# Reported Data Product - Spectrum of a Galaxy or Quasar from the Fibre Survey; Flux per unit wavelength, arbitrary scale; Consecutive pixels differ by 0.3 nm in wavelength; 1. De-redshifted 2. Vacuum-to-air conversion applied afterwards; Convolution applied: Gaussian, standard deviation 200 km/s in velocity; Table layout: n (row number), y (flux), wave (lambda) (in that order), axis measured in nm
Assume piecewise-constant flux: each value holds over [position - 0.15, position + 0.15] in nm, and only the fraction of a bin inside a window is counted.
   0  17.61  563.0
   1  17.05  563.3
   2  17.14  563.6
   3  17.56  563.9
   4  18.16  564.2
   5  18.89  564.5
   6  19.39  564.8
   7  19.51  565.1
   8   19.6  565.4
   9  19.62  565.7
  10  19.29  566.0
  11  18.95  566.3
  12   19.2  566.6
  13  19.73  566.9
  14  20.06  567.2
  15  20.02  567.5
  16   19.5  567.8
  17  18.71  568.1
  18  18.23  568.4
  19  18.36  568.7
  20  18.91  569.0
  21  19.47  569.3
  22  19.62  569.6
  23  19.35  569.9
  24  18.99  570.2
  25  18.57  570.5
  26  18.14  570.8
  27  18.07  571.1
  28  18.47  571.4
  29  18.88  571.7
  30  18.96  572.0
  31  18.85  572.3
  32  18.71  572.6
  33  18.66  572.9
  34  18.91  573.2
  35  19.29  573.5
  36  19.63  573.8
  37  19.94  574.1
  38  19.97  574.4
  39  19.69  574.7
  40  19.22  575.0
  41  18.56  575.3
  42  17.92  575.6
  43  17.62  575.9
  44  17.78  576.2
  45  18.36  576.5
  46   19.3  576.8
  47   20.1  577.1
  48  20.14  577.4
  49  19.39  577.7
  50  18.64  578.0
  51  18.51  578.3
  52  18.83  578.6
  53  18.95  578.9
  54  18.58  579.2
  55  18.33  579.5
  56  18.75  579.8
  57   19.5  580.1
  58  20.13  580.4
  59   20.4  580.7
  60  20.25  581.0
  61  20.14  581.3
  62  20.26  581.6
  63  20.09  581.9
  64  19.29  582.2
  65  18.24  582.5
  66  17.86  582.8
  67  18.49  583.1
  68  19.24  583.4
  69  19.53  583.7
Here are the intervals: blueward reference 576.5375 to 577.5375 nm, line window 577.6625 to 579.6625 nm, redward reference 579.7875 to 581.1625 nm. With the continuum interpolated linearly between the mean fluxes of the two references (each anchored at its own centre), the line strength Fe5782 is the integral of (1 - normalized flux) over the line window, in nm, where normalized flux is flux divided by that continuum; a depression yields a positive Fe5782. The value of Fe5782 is 0.11 nm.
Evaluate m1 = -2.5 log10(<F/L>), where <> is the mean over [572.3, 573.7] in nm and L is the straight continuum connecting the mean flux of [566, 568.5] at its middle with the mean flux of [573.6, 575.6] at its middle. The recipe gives 0.03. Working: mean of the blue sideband 19.3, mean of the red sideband 19.4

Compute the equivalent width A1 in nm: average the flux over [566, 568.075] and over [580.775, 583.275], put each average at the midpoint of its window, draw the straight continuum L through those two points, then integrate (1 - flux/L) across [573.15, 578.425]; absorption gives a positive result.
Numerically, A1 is 0.098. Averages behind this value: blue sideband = 19.5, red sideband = 19.4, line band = 19.1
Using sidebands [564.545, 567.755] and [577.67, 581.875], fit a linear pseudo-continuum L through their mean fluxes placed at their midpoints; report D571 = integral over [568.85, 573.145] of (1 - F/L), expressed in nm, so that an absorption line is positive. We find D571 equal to 0.14 nm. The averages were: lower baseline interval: 19.5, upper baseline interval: 19.4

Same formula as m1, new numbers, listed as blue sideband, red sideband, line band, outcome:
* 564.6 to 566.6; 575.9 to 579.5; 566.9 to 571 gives 0.01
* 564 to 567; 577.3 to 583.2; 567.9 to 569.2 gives 0.03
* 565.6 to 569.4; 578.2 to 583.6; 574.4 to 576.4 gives 0.04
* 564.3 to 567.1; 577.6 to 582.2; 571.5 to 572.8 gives 0.03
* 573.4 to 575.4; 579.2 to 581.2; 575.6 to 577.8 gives 0.04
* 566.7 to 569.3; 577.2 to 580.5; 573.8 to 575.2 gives -0.03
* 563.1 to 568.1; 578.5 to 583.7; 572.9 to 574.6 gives -0.02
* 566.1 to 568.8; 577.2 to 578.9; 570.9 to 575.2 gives 0.01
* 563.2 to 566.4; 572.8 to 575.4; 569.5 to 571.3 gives 0.02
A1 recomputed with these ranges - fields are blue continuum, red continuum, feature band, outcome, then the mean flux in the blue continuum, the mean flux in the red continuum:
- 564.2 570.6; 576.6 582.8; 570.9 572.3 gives 0.05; 19.2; 19.3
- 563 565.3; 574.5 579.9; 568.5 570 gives -0.05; 18.2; 18.8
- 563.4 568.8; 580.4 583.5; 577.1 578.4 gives 0.00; 19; 19.5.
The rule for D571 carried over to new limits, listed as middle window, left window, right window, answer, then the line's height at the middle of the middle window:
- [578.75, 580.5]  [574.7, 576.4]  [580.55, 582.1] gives 0.06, 19.7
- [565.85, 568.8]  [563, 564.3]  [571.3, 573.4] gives -0.20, 18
